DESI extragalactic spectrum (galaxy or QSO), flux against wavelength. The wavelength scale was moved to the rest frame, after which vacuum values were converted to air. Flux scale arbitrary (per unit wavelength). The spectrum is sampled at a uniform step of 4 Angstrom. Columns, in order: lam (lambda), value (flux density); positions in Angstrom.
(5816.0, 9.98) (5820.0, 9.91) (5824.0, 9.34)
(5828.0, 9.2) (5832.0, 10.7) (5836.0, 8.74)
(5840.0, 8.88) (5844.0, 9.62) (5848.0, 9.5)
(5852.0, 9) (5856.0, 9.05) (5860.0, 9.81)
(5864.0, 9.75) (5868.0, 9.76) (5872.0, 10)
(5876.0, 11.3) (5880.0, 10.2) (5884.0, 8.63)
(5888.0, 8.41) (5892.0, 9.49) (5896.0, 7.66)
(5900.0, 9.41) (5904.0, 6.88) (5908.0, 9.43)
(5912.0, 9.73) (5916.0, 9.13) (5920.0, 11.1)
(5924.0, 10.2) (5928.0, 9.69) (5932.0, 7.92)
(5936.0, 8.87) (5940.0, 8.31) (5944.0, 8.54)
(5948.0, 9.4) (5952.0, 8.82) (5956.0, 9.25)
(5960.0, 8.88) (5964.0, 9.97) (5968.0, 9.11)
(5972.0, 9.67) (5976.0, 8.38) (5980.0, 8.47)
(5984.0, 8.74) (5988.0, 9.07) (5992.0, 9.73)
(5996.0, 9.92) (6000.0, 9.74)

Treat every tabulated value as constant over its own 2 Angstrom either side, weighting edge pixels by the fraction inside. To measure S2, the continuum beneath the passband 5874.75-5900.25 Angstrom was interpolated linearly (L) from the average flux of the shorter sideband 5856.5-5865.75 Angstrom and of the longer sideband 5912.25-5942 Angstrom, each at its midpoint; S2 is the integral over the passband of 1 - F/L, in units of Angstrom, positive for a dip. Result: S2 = 0.8 Angstrom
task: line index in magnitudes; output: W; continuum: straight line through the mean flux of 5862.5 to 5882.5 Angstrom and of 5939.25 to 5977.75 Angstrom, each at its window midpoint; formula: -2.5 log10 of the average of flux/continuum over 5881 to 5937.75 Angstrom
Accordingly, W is 0.073 mag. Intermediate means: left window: 10.2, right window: 9.06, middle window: 9.06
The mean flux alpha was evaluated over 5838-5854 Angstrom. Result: 9.25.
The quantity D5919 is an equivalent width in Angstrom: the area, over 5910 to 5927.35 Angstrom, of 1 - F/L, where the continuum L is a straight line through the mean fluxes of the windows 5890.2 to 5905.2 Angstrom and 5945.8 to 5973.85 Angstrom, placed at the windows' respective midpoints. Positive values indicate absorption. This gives -2.6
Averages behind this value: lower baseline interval 8.42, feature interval 10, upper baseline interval 9.29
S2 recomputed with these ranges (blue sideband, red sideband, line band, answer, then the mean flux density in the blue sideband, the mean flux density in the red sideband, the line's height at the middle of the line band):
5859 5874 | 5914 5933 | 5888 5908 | 2.63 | 9.83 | 9.7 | 9.76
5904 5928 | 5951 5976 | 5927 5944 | 1.53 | 9.65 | 9.23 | 9.47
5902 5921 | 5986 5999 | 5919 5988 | 1.98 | 9.16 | 9.59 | 9.38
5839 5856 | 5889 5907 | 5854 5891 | -3.41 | 9.25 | 8.42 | 8.84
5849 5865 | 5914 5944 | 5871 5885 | -1.17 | 9.39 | 9.27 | 9.35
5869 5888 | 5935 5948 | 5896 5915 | 1.20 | 9.85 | 8.68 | 9.35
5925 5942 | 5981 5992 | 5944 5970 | -0.87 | 8.79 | 9.02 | 8.89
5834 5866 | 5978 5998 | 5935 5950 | 0.73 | 9.29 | 9.19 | 9.22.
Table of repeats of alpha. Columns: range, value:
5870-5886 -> 10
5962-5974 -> 9.58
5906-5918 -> 9.43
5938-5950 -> 8.75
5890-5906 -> 8.36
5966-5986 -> 8.87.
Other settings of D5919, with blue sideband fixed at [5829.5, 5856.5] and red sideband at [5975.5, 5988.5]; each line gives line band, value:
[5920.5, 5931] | -1.1 Angstrom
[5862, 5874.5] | -0.9 Angstrom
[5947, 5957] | -0.4 Angstrom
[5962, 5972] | -1.0 Angstrom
